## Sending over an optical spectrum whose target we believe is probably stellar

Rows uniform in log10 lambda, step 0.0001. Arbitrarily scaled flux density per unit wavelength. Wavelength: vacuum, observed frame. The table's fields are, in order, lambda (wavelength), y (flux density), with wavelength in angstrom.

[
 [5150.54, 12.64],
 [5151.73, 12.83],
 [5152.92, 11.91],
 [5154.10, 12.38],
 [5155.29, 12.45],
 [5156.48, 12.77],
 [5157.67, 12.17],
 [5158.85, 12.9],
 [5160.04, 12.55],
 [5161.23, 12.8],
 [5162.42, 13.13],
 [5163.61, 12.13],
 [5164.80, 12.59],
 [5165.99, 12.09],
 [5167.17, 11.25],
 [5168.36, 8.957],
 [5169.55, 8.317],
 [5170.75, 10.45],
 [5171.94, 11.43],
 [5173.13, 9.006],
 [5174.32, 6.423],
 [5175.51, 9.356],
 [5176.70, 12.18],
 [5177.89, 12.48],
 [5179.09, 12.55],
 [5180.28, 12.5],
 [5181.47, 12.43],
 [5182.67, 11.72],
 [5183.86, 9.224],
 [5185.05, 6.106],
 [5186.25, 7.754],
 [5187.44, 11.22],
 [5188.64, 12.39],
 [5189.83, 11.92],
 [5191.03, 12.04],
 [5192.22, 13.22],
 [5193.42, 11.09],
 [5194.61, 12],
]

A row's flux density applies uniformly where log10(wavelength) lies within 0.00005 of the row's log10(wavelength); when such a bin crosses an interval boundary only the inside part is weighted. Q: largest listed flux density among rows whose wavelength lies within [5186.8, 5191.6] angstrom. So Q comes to 12.39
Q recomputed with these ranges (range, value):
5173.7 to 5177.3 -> 12.18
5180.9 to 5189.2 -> 12.43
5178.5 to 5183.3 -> 12.55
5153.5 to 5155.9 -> 12.45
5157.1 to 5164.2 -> 13.13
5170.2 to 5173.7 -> 11.43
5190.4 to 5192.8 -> 13.22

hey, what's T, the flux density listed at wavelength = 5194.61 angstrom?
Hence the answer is 12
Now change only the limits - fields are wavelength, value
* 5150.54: 12.64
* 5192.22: 13.22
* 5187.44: 11.22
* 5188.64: 12.39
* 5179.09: 12.55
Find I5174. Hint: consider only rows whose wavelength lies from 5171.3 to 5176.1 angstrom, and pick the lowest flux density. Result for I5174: 6.423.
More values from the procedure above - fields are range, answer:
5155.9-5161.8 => 12.17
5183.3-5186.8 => 6.106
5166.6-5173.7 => 8.317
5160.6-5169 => 8.957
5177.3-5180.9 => 12.48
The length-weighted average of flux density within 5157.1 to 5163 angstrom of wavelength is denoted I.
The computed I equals 12.7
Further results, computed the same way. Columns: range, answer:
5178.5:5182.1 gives 12.5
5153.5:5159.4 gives 12.5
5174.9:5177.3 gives 10.8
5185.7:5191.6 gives 11.1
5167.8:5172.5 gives 9.76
